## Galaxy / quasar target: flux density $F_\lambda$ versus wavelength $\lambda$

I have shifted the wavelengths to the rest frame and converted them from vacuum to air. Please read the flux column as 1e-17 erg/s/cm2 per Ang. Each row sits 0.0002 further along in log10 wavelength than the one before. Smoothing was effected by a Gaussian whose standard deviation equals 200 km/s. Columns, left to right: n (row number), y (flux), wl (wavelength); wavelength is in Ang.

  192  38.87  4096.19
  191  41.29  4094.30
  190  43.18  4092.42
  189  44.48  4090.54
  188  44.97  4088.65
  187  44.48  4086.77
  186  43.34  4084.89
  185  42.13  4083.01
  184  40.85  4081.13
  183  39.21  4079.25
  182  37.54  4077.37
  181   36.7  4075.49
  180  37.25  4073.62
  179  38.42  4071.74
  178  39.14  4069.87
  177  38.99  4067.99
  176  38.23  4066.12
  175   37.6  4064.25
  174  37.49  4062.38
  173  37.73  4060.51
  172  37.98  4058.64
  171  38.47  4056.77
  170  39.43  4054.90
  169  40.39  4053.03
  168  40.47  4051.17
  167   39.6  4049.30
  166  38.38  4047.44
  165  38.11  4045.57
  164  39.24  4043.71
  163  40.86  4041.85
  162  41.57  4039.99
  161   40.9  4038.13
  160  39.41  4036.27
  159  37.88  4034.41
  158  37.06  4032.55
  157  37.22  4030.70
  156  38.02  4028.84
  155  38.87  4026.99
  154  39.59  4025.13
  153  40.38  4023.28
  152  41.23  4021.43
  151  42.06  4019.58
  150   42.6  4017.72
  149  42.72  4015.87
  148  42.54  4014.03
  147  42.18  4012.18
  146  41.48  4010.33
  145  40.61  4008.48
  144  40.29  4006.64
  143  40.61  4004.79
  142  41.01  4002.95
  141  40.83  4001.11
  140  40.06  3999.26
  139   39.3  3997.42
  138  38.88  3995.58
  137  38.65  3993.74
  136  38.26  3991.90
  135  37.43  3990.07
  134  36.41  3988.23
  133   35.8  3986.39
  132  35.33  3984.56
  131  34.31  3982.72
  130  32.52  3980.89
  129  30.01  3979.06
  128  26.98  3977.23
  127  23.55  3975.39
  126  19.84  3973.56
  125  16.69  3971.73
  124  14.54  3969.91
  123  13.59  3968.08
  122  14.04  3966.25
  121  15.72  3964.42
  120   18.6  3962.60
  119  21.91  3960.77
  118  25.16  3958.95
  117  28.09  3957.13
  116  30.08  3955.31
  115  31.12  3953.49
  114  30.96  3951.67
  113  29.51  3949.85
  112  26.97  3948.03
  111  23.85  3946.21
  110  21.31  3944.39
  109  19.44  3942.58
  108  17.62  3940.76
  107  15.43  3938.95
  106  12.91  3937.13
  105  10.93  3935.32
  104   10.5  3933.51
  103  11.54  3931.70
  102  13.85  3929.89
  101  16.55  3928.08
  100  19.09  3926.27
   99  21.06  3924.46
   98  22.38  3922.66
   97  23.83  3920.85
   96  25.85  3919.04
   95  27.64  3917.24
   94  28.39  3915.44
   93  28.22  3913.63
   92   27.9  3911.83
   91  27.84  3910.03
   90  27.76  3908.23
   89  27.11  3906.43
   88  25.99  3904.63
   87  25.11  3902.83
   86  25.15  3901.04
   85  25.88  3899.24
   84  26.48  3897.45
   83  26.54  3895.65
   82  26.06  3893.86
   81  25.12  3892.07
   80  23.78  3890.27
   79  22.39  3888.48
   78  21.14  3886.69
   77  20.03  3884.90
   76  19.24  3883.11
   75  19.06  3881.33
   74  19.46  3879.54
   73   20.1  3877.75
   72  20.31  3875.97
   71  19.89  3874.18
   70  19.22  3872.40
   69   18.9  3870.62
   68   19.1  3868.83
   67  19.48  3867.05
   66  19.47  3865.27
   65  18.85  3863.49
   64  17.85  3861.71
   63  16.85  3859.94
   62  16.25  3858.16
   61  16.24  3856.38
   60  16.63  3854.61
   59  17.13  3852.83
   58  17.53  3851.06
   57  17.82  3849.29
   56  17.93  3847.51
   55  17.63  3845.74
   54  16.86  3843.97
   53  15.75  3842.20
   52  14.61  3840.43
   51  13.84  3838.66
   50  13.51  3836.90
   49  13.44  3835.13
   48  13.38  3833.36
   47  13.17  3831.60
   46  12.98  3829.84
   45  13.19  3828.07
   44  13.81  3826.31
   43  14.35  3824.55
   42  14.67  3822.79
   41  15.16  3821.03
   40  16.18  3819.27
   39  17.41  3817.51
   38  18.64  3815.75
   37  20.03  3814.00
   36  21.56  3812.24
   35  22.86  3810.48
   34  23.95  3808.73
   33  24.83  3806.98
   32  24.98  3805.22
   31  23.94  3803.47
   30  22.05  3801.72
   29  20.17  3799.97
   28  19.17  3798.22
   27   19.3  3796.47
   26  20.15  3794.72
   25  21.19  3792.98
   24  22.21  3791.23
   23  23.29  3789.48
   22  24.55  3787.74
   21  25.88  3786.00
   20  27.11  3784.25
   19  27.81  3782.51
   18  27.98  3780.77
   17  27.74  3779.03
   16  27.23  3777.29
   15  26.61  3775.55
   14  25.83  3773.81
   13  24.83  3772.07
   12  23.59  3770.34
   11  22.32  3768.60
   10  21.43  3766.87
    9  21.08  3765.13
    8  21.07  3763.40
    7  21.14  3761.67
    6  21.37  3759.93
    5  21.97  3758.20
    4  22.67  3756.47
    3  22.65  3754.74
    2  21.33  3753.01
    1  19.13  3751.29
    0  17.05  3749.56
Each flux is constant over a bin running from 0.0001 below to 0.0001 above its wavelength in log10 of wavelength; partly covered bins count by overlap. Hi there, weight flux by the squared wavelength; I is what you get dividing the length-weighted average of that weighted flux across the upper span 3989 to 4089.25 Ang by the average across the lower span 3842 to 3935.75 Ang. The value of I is 2.05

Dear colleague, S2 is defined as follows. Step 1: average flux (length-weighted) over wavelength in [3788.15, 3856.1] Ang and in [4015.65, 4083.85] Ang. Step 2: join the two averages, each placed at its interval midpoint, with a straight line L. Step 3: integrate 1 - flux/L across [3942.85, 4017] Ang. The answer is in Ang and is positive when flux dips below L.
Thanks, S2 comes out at 4.6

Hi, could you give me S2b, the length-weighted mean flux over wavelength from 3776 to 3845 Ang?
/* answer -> 19.7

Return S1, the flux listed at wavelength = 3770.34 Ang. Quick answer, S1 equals 23.59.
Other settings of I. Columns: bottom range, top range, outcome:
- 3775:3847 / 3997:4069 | 2.26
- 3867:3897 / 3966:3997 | 1.44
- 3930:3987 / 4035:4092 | 1.87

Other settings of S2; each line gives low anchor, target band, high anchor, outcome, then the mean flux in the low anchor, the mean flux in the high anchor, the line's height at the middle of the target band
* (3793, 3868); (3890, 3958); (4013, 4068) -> 9.57 Ang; 17.7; 39.5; 27.4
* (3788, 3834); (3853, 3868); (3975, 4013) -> 3.92 Ang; 19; 37.1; 23.9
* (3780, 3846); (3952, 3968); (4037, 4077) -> 4.18 Ang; 19.2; 38.9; 31.1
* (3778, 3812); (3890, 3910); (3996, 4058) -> 3.23 Ang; 23.6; 40.1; 31.1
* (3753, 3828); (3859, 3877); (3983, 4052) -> 5.77 Ang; 21.9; 39.6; 27.9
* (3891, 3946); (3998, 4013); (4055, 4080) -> -4.48 Ang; 22.1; 38.1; 31.4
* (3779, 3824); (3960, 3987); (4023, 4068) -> 8.41 Ang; 21.9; 38.9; 33.9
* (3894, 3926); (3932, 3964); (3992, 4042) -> 9.72 Ang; 25.9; 40.2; 31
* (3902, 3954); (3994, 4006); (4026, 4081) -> -3.13 Ang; 22.4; 38.7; 31.7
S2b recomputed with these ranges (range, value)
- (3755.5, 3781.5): 23.8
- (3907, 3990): 23.4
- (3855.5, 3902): 20.9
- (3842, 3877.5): 18.1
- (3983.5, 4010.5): 38.9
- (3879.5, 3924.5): 24.8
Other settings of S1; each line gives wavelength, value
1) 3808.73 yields 23.95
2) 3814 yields 20.03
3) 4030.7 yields 37.22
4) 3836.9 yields 13.51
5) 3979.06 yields 30.01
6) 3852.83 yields 17.13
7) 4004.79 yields 40.61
